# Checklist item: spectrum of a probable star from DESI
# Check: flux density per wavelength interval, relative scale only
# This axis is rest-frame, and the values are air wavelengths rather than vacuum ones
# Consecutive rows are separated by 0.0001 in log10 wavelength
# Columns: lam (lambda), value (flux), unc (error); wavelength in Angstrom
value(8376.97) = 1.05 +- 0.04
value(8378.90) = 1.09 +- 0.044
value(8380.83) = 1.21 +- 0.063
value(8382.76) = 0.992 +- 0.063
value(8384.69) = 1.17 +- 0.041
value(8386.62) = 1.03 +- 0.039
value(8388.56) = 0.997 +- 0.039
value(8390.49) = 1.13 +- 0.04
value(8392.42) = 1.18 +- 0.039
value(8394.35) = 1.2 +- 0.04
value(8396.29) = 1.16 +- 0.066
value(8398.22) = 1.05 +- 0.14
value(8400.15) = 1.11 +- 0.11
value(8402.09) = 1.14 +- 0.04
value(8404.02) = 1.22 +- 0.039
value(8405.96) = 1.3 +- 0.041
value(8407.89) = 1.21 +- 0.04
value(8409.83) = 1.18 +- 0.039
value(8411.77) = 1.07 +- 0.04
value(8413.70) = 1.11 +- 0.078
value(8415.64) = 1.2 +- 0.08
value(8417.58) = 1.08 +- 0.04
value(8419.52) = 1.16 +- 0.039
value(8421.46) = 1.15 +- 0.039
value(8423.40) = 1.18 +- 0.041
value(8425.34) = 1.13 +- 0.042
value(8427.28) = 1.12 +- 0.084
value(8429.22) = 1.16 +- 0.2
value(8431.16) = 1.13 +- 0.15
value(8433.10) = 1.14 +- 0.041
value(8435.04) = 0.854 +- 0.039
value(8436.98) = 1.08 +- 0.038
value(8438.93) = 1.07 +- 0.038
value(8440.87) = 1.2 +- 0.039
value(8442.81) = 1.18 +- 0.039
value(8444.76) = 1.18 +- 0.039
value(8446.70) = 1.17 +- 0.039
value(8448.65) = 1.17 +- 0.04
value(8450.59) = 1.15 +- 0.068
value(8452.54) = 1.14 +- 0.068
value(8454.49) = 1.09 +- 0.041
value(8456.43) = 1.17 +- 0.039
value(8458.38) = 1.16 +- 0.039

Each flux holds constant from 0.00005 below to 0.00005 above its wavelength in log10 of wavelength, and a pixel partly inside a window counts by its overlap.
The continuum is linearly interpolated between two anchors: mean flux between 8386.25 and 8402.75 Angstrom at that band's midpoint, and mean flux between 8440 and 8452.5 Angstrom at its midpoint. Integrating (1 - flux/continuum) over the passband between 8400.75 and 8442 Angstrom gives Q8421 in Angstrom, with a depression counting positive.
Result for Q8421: 0.2 Angstrom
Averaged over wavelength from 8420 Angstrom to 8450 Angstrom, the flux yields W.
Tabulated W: 1.13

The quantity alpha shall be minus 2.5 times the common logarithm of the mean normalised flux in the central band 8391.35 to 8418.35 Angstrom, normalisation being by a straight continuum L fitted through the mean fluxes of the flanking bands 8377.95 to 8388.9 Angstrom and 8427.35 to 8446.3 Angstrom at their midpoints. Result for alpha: -0.06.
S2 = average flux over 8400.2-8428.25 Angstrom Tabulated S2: 1.16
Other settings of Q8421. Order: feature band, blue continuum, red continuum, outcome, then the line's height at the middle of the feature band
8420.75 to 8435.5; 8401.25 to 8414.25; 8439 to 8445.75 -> 0.74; 1.17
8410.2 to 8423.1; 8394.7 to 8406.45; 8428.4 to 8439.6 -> -0.19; 1.12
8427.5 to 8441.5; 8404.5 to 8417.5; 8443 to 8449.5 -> 1.00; 1.17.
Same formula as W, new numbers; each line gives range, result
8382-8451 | 1.13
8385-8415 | 1.14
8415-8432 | 1.14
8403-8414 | 1.19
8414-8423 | 1.15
